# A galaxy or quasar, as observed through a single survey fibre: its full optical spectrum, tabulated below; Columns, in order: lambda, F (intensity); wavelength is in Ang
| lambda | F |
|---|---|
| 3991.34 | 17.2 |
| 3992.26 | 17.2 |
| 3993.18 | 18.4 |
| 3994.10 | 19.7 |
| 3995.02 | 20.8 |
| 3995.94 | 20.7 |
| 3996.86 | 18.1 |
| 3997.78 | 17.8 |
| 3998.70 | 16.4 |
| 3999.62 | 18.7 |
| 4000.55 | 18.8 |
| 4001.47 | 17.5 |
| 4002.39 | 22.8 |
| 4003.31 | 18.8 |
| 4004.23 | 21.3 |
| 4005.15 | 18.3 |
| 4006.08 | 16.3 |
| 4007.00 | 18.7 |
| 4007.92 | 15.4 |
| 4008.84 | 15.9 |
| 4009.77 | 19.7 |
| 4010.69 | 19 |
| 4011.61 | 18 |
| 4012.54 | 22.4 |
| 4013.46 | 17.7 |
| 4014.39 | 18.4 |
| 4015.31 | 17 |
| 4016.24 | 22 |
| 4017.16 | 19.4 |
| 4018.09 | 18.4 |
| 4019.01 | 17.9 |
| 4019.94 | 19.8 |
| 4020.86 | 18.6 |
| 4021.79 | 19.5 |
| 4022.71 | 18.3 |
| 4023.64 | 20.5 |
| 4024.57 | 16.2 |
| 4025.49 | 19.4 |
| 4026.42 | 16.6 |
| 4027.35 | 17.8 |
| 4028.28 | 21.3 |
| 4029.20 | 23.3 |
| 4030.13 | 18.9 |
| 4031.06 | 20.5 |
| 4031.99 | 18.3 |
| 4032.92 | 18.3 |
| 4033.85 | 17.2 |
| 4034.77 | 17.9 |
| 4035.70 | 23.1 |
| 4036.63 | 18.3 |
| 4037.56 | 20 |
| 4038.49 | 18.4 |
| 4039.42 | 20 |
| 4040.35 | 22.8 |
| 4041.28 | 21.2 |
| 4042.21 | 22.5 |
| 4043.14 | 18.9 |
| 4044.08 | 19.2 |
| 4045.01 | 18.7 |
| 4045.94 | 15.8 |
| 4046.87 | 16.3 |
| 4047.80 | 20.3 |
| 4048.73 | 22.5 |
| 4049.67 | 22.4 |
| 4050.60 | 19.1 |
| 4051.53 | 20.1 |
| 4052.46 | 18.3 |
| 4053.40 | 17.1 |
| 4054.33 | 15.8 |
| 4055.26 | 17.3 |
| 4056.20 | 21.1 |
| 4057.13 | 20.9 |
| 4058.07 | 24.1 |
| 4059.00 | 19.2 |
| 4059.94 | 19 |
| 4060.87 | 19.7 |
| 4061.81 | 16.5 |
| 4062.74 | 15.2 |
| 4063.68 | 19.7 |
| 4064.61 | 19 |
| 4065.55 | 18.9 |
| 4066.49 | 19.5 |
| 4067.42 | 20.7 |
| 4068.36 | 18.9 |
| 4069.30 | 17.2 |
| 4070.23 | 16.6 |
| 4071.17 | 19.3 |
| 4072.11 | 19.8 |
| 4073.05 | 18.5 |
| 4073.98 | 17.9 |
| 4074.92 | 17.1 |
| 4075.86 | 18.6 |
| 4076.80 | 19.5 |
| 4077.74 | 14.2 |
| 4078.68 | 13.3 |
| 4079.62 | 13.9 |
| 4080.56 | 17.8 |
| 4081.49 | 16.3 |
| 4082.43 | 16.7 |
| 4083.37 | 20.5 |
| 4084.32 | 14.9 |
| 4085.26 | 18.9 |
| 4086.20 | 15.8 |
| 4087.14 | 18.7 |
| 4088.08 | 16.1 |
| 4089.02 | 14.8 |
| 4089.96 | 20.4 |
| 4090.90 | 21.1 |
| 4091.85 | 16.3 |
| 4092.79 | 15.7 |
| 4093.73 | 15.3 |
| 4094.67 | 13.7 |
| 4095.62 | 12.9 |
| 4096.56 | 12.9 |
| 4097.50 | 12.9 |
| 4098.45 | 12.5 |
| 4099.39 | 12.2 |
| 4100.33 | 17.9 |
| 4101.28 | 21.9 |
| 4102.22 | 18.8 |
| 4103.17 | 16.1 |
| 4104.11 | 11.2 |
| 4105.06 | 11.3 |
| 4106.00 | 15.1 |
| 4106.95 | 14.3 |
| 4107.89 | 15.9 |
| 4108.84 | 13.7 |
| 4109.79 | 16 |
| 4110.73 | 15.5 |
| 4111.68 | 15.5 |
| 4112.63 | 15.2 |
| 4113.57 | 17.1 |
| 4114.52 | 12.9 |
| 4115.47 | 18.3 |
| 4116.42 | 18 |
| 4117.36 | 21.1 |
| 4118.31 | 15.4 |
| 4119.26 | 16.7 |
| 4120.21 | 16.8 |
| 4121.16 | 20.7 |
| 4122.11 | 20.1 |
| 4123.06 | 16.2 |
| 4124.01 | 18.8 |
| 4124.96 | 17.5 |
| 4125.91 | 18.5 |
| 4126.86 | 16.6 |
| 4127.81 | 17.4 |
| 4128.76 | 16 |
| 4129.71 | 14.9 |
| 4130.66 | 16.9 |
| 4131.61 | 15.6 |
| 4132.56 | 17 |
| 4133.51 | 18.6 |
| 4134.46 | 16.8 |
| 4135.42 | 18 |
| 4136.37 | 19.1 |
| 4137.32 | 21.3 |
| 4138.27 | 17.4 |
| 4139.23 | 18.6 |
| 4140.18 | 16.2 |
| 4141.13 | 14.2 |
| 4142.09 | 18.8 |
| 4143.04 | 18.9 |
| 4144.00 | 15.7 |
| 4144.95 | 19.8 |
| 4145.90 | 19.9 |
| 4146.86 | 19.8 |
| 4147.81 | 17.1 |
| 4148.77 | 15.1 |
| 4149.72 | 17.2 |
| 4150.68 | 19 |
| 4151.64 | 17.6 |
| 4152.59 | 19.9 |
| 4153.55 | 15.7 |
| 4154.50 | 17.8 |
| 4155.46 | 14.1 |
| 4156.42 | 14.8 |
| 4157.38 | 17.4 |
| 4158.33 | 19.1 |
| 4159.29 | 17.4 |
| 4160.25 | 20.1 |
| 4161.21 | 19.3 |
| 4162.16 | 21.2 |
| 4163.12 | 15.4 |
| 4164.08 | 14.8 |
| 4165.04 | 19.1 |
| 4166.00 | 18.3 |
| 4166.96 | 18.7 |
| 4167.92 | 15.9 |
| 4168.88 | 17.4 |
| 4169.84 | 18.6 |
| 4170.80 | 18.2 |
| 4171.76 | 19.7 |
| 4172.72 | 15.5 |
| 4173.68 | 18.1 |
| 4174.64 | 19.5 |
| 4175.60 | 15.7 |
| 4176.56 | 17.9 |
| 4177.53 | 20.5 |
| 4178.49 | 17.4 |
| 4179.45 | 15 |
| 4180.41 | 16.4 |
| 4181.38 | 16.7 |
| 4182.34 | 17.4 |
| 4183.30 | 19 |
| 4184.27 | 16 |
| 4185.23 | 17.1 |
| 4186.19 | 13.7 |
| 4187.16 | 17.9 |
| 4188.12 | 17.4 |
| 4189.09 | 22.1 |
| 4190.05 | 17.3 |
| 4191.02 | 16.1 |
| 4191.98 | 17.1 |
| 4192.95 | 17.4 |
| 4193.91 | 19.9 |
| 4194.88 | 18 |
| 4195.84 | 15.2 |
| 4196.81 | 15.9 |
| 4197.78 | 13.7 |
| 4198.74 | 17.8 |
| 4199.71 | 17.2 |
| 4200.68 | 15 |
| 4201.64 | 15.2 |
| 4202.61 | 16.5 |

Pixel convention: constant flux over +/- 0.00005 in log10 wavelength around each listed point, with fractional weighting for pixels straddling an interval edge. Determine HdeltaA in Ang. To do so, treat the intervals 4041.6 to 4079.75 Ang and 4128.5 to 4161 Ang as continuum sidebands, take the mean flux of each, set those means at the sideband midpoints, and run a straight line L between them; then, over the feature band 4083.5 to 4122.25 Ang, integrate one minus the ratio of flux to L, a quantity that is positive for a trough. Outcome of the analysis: 4.2 Ang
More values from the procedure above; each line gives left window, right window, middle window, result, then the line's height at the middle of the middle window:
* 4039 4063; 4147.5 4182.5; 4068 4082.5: 1.37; 19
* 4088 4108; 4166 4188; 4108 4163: -3.60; 16.4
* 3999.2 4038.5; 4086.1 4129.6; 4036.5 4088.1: -2.71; 17.6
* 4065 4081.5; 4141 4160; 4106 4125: 0.96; 17.6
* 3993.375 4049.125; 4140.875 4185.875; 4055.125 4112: 4.62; 18.5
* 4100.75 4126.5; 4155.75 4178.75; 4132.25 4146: -0.61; 17.2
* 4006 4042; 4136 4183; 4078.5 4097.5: 2.26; 18.5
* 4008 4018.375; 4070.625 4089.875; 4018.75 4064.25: -2.94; 18.1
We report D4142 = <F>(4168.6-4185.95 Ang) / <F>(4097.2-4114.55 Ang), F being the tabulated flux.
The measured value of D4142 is 1.2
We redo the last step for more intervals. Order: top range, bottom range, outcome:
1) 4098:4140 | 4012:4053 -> 0.86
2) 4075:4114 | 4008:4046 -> 0.83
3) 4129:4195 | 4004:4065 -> 0.92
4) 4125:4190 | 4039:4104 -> 0.98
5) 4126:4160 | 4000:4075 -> 0.92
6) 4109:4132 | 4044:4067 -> 0.89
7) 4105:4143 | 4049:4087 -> 0.93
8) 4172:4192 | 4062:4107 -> 1.04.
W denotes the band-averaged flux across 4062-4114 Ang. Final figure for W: 16.5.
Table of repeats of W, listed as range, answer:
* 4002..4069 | 19.2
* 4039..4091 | 18.5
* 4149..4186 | 17.6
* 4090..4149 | 16.7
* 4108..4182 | 17.4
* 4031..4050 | 19.6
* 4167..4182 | 17.5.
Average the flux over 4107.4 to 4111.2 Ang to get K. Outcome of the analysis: 15.3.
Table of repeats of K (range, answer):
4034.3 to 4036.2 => 20.5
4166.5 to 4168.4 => 17.3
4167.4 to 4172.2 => 18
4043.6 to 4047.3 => 17.5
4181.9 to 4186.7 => 16.6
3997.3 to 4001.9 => 17.8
